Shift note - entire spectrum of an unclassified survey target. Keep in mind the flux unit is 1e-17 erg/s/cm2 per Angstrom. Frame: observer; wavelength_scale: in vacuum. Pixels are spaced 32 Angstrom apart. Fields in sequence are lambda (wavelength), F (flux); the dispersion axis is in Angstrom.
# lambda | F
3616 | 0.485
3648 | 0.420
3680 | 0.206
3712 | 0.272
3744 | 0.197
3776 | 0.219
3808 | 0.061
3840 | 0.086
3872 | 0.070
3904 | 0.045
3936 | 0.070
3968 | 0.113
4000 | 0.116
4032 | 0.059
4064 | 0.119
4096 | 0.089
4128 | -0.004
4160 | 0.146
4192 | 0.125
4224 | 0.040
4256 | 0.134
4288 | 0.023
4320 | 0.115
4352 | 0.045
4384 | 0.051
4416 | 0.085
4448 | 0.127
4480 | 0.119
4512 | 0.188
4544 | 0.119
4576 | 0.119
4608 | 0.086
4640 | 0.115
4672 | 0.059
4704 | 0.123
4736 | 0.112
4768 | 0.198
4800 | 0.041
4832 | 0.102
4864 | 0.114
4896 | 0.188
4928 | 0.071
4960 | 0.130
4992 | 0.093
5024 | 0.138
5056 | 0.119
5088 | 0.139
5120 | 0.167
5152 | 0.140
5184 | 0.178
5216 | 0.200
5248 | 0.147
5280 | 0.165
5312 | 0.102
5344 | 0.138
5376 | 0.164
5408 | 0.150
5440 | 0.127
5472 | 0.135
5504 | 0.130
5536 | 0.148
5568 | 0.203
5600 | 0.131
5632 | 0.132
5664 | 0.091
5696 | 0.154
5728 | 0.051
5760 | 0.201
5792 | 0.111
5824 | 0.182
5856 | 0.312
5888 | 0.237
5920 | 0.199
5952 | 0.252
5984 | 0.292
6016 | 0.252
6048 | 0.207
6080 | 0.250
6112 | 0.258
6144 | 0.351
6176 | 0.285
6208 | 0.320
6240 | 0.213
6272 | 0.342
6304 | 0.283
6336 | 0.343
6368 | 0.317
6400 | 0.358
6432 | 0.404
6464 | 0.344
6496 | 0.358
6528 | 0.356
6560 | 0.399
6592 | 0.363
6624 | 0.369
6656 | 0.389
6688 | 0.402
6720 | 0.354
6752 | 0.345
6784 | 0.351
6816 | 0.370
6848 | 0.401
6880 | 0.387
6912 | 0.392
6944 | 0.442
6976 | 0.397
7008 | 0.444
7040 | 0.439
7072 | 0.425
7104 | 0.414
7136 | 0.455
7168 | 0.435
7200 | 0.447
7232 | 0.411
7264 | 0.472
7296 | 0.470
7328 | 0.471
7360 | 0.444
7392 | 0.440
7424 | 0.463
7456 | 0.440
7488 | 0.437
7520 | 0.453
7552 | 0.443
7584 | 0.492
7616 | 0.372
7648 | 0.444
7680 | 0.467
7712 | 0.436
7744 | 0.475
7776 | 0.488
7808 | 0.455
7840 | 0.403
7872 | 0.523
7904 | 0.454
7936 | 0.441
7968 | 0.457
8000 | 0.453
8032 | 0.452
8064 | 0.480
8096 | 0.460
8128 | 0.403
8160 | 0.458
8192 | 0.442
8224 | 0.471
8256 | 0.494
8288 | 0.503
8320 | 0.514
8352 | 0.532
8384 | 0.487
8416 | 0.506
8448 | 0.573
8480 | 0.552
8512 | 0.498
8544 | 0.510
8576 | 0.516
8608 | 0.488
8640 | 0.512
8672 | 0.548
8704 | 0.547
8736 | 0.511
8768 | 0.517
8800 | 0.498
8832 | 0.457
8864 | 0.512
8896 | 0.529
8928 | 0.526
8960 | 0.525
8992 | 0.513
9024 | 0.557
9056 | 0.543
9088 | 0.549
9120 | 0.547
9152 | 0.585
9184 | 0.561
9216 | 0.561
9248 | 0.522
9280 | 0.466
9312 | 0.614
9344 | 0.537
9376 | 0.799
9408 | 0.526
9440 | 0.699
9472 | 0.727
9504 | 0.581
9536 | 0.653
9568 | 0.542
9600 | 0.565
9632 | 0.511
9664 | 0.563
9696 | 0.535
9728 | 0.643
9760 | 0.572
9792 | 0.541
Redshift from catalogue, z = 0.572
